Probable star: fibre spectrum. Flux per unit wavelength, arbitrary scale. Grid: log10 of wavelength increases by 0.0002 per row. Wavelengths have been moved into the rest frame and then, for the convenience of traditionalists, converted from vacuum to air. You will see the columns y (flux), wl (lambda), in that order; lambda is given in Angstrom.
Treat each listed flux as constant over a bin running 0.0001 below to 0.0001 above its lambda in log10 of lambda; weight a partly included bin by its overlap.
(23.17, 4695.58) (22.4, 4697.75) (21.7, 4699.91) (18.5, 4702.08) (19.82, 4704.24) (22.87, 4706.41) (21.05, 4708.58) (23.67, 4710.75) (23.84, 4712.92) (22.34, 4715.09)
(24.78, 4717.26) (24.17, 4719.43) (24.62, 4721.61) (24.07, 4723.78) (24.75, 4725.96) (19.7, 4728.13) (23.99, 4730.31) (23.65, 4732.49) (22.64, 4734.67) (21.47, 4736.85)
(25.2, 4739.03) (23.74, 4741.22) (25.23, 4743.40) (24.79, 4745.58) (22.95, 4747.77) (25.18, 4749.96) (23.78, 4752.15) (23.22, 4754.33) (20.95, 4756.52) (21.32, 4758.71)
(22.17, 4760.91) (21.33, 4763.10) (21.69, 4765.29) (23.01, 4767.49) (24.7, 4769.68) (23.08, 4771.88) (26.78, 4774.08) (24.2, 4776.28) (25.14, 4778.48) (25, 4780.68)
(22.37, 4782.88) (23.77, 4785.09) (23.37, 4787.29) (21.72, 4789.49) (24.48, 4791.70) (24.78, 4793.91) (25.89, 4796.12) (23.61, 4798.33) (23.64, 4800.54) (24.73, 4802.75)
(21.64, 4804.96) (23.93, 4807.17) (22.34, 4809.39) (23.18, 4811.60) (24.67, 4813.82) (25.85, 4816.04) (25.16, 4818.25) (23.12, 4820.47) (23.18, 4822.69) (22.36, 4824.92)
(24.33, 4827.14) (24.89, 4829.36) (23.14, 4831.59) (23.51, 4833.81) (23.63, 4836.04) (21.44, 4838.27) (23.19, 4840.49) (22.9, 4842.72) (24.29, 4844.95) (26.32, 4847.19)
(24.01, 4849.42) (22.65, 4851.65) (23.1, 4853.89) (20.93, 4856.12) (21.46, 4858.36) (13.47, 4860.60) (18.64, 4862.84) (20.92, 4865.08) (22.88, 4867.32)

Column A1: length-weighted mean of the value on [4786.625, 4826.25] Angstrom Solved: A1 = 23.8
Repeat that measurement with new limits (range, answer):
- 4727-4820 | 23.6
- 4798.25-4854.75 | 23.7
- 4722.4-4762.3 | 23.3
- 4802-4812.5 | 23.1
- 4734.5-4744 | 23.7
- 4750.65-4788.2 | 23.3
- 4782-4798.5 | 23.8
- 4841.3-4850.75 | 24.3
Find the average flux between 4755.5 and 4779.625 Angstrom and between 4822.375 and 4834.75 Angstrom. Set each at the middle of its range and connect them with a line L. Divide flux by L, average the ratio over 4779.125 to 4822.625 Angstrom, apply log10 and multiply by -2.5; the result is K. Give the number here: -0.02 mag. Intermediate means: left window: 23.1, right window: 23.6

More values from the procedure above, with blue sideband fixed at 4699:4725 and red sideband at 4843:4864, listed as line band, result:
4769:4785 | -0.10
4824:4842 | -0.07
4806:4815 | -0.07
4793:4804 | -0.11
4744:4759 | -0.05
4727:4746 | -0.04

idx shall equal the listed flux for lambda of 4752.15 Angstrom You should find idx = 23.78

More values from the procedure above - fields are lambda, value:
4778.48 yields 25.14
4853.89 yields 23.1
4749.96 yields 25.18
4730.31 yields 23.99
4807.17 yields 23.93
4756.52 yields 20.95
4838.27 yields 21.44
